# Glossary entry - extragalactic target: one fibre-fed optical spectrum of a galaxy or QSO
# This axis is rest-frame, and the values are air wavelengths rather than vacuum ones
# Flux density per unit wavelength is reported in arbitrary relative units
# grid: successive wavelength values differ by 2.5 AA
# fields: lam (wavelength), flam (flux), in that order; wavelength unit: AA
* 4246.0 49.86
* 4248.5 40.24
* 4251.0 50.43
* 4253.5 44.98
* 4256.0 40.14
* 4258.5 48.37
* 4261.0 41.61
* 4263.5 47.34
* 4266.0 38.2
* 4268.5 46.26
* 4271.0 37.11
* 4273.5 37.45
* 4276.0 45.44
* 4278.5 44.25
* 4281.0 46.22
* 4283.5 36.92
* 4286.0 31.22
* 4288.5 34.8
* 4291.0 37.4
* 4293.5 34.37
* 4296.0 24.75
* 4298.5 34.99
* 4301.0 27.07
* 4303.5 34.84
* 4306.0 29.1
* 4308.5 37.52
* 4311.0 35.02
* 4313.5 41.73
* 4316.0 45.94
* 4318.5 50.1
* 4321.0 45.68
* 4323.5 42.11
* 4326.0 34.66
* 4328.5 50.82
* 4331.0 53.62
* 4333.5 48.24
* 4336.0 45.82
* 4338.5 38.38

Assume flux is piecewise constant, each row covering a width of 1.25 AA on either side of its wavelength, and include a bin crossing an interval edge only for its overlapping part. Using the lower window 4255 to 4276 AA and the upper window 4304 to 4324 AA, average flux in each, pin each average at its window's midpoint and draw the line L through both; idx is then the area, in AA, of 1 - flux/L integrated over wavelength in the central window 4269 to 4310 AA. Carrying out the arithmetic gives 5.4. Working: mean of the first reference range 42.3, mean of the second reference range 40.6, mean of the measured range 36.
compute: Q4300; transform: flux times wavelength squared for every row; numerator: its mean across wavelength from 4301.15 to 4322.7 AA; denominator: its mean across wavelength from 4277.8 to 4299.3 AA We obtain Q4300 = 1.1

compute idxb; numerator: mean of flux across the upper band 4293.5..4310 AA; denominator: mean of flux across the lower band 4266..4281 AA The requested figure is 0.8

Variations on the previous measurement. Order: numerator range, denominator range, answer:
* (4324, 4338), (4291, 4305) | 1.45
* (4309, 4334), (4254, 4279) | 1.04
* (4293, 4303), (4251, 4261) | 0.68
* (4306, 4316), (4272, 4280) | 0.90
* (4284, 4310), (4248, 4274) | 0.76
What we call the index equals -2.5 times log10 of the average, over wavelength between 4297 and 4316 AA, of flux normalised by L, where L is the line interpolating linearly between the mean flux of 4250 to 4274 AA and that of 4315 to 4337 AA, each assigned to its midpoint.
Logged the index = 0.28 mag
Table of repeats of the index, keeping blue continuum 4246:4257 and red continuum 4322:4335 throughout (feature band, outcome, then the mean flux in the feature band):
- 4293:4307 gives 0.43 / 30.7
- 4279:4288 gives 0.18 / 38.4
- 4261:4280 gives 0.07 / 42.3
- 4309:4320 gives 0.07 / 42.9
